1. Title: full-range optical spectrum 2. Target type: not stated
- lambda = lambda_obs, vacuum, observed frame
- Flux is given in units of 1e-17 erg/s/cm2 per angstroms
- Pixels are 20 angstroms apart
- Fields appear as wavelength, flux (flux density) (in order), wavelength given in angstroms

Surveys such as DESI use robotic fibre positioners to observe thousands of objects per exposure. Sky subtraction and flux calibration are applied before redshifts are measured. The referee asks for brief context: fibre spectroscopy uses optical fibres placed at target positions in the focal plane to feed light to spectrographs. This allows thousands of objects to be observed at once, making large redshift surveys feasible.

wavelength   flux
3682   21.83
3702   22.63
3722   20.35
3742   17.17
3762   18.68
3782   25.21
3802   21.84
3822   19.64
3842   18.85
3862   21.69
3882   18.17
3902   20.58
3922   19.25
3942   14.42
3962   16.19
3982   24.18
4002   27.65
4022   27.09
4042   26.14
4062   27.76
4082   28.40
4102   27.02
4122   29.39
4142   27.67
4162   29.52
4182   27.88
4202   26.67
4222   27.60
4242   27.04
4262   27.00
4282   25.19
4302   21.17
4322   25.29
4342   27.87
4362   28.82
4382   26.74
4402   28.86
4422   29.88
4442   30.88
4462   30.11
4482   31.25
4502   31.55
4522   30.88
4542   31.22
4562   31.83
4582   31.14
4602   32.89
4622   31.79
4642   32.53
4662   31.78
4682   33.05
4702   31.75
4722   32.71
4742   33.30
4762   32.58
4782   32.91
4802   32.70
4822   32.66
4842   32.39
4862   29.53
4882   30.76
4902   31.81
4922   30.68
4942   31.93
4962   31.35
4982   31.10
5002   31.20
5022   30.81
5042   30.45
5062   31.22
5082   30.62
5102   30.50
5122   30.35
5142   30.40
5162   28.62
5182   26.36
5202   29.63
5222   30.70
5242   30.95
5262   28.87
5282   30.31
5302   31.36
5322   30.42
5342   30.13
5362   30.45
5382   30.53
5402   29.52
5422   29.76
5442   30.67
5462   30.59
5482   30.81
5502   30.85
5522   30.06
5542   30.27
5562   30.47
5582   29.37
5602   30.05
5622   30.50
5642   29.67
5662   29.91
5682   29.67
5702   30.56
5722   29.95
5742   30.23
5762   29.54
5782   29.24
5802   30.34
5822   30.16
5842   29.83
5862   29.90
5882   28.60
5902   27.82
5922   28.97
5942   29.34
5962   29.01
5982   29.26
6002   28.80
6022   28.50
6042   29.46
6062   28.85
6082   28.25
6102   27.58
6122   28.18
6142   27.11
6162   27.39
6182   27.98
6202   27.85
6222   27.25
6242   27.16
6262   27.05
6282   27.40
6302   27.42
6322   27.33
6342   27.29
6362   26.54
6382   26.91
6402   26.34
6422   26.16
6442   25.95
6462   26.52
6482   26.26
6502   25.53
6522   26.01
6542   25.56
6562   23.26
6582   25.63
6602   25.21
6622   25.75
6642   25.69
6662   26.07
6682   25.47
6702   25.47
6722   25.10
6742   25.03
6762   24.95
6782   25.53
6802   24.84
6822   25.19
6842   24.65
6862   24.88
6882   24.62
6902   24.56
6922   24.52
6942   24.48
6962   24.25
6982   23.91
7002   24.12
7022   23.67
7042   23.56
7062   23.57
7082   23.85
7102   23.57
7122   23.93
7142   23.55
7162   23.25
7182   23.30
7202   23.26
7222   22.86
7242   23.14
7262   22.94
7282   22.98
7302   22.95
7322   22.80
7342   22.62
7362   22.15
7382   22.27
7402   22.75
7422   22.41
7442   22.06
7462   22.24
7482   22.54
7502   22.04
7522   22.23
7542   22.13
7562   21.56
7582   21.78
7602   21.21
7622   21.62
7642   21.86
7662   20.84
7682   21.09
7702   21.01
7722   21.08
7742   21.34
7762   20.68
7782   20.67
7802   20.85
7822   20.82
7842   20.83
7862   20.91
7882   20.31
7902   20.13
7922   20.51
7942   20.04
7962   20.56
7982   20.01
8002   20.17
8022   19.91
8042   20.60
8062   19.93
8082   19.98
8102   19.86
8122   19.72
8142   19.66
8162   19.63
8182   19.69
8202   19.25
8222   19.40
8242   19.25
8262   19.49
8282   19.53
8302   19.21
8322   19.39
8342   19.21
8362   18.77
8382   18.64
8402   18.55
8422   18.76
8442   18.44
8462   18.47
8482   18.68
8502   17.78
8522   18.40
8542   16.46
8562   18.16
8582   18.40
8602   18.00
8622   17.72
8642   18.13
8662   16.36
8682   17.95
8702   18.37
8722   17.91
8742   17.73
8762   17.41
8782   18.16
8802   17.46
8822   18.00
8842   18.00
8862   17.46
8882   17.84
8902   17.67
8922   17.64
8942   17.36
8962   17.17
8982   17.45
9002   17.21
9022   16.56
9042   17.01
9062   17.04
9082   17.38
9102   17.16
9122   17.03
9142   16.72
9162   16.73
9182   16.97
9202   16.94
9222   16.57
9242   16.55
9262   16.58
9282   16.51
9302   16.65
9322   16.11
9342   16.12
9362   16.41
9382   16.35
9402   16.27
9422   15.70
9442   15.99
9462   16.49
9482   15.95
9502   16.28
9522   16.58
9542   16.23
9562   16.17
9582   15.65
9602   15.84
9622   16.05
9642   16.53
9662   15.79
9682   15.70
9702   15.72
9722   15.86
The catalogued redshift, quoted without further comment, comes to 0.00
